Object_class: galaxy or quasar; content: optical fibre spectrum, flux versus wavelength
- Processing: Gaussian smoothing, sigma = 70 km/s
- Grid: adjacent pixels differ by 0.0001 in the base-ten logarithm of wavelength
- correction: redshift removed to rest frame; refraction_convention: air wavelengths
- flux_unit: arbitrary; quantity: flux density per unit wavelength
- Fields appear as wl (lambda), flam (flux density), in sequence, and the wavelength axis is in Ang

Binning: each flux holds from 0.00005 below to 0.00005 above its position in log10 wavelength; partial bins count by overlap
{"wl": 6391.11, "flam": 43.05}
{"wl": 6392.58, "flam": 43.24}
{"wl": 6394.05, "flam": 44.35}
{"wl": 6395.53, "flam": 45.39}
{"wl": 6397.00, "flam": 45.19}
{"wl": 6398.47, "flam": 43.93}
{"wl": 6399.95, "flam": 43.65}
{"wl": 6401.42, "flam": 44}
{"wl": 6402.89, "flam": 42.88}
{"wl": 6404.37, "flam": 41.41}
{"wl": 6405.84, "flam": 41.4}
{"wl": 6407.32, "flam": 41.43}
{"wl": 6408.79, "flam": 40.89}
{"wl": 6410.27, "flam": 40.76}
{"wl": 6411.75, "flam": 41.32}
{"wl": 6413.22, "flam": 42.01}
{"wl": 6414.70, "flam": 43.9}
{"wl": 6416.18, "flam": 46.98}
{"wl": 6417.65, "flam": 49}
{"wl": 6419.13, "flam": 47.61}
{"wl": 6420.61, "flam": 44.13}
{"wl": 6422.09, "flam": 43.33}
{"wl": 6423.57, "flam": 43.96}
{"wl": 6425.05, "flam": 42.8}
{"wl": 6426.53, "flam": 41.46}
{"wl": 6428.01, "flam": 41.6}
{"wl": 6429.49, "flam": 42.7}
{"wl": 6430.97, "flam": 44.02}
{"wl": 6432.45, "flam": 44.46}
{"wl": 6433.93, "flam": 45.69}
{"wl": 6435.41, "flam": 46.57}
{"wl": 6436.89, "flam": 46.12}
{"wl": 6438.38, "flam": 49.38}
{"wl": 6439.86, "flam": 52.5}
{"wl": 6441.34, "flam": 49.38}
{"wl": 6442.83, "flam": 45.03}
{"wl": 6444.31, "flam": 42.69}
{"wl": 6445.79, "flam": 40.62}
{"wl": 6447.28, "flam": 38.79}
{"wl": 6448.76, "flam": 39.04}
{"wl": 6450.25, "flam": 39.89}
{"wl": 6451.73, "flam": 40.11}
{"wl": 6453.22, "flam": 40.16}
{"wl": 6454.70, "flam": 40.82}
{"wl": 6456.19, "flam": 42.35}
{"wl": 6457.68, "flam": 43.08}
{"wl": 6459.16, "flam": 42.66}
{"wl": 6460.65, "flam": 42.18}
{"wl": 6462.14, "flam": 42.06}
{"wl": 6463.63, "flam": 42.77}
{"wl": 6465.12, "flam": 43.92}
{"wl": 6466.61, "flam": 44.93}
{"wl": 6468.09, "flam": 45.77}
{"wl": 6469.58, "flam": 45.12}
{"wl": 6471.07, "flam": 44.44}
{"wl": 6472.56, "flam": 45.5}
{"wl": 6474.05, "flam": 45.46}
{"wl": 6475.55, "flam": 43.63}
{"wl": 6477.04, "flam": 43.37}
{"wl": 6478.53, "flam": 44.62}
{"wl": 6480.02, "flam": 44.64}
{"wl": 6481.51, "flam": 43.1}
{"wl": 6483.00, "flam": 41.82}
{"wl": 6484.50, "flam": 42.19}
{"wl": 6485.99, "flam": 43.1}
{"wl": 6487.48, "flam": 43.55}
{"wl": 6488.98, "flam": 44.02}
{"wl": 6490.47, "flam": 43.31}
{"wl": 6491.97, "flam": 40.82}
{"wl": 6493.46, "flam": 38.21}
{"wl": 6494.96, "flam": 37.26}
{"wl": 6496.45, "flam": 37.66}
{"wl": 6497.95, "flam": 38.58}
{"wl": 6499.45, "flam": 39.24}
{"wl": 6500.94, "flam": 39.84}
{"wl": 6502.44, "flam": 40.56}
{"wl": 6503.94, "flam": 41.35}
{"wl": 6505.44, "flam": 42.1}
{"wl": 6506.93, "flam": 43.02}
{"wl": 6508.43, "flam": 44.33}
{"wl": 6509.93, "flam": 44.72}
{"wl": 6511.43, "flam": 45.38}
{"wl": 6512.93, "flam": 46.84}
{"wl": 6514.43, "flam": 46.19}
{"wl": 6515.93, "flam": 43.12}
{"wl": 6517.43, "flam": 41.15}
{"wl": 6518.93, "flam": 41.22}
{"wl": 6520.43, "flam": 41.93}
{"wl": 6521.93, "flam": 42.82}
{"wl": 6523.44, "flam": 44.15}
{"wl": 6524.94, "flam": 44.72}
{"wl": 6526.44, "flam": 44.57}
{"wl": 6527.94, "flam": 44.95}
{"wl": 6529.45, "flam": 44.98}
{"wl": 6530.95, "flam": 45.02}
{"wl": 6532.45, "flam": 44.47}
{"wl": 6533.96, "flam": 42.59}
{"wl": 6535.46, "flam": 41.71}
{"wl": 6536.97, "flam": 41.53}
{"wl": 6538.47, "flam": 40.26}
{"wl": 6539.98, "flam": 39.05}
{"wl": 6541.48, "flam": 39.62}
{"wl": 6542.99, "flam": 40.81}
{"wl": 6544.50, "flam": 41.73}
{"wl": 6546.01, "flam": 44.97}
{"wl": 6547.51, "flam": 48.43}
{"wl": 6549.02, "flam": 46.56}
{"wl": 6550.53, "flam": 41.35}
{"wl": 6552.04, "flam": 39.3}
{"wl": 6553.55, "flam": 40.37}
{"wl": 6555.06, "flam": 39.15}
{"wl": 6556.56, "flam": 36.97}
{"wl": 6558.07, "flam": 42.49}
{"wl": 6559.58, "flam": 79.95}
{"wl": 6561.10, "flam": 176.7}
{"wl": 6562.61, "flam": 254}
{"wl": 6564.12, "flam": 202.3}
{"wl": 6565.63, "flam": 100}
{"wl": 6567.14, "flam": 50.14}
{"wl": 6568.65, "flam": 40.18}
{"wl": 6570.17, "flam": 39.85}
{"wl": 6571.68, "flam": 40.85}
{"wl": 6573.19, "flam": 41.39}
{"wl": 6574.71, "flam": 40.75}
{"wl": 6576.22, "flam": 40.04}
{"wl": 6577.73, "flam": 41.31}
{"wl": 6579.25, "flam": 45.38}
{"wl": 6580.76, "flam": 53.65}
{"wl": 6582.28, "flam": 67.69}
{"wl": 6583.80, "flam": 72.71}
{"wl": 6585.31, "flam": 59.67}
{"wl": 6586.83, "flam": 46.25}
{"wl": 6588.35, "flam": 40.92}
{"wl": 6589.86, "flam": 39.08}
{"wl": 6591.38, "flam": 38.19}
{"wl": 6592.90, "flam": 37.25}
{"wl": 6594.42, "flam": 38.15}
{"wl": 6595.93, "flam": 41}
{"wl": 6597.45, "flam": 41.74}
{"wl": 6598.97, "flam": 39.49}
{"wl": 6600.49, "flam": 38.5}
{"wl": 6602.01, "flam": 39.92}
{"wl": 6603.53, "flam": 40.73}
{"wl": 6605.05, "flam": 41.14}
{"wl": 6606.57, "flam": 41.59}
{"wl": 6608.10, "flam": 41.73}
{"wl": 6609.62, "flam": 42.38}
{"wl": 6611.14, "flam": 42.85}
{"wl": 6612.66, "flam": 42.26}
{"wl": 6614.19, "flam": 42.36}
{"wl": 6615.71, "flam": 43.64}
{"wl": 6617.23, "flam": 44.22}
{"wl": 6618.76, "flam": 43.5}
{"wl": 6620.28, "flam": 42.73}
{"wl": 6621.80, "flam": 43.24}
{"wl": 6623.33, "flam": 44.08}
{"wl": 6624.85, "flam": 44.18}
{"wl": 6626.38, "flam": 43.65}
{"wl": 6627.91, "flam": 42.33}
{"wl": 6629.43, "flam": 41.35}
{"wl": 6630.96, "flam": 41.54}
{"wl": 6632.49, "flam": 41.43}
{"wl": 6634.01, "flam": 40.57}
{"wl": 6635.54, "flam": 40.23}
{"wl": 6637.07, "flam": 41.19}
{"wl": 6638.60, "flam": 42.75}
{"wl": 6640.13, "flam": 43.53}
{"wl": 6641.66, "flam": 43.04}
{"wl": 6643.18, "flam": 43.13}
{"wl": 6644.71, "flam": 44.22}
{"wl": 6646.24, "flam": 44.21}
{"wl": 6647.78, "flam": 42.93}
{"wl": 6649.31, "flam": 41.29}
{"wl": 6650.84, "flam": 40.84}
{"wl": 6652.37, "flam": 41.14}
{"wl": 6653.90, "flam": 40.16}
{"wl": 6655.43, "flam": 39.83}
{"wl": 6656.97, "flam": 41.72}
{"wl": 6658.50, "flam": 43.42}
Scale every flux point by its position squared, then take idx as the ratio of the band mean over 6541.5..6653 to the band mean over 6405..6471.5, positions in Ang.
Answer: 1.23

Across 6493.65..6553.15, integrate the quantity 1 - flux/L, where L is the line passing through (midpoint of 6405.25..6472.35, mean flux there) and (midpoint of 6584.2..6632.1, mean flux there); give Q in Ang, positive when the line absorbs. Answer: 0.77 Ang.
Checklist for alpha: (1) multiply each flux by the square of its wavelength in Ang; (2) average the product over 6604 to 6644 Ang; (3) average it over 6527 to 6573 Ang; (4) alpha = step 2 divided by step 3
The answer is 0.70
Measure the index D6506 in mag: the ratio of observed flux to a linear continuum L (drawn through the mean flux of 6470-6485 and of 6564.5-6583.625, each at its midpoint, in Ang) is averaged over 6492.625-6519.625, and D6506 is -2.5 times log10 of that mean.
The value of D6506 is 0.126 mag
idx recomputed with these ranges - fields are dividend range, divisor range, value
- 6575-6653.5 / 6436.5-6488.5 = 1.05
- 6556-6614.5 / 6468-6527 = 1.42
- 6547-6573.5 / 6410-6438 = 1.80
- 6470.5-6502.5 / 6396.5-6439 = 0.98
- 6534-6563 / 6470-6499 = 1.42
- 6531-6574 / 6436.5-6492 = 1.49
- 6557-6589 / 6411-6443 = 1.73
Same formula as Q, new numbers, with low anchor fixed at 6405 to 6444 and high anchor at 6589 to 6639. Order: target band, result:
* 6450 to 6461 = 0.65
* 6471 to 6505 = 1.21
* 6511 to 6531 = -0.49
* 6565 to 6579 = -1.84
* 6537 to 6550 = 0.00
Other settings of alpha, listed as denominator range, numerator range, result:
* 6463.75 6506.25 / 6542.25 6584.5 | 1.59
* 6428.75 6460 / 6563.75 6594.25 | 1.31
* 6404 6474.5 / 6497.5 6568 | 1.31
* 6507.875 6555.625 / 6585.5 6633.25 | 1.00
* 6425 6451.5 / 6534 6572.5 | 1.54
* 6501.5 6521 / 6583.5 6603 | 1.03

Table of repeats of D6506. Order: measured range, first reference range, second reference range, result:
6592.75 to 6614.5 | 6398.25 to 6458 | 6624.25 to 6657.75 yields 0.04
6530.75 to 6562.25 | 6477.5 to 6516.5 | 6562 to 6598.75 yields 0.03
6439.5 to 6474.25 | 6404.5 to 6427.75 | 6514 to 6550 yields 0.00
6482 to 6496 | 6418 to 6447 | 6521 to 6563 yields 0.20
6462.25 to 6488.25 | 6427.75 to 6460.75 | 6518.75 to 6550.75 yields -0.01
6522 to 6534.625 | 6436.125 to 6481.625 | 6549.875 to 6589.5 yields 0.31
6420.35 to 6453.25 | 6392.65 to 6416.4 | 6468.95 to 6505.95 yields -0.03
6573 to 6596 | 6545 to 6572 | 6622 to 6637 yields 0.33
